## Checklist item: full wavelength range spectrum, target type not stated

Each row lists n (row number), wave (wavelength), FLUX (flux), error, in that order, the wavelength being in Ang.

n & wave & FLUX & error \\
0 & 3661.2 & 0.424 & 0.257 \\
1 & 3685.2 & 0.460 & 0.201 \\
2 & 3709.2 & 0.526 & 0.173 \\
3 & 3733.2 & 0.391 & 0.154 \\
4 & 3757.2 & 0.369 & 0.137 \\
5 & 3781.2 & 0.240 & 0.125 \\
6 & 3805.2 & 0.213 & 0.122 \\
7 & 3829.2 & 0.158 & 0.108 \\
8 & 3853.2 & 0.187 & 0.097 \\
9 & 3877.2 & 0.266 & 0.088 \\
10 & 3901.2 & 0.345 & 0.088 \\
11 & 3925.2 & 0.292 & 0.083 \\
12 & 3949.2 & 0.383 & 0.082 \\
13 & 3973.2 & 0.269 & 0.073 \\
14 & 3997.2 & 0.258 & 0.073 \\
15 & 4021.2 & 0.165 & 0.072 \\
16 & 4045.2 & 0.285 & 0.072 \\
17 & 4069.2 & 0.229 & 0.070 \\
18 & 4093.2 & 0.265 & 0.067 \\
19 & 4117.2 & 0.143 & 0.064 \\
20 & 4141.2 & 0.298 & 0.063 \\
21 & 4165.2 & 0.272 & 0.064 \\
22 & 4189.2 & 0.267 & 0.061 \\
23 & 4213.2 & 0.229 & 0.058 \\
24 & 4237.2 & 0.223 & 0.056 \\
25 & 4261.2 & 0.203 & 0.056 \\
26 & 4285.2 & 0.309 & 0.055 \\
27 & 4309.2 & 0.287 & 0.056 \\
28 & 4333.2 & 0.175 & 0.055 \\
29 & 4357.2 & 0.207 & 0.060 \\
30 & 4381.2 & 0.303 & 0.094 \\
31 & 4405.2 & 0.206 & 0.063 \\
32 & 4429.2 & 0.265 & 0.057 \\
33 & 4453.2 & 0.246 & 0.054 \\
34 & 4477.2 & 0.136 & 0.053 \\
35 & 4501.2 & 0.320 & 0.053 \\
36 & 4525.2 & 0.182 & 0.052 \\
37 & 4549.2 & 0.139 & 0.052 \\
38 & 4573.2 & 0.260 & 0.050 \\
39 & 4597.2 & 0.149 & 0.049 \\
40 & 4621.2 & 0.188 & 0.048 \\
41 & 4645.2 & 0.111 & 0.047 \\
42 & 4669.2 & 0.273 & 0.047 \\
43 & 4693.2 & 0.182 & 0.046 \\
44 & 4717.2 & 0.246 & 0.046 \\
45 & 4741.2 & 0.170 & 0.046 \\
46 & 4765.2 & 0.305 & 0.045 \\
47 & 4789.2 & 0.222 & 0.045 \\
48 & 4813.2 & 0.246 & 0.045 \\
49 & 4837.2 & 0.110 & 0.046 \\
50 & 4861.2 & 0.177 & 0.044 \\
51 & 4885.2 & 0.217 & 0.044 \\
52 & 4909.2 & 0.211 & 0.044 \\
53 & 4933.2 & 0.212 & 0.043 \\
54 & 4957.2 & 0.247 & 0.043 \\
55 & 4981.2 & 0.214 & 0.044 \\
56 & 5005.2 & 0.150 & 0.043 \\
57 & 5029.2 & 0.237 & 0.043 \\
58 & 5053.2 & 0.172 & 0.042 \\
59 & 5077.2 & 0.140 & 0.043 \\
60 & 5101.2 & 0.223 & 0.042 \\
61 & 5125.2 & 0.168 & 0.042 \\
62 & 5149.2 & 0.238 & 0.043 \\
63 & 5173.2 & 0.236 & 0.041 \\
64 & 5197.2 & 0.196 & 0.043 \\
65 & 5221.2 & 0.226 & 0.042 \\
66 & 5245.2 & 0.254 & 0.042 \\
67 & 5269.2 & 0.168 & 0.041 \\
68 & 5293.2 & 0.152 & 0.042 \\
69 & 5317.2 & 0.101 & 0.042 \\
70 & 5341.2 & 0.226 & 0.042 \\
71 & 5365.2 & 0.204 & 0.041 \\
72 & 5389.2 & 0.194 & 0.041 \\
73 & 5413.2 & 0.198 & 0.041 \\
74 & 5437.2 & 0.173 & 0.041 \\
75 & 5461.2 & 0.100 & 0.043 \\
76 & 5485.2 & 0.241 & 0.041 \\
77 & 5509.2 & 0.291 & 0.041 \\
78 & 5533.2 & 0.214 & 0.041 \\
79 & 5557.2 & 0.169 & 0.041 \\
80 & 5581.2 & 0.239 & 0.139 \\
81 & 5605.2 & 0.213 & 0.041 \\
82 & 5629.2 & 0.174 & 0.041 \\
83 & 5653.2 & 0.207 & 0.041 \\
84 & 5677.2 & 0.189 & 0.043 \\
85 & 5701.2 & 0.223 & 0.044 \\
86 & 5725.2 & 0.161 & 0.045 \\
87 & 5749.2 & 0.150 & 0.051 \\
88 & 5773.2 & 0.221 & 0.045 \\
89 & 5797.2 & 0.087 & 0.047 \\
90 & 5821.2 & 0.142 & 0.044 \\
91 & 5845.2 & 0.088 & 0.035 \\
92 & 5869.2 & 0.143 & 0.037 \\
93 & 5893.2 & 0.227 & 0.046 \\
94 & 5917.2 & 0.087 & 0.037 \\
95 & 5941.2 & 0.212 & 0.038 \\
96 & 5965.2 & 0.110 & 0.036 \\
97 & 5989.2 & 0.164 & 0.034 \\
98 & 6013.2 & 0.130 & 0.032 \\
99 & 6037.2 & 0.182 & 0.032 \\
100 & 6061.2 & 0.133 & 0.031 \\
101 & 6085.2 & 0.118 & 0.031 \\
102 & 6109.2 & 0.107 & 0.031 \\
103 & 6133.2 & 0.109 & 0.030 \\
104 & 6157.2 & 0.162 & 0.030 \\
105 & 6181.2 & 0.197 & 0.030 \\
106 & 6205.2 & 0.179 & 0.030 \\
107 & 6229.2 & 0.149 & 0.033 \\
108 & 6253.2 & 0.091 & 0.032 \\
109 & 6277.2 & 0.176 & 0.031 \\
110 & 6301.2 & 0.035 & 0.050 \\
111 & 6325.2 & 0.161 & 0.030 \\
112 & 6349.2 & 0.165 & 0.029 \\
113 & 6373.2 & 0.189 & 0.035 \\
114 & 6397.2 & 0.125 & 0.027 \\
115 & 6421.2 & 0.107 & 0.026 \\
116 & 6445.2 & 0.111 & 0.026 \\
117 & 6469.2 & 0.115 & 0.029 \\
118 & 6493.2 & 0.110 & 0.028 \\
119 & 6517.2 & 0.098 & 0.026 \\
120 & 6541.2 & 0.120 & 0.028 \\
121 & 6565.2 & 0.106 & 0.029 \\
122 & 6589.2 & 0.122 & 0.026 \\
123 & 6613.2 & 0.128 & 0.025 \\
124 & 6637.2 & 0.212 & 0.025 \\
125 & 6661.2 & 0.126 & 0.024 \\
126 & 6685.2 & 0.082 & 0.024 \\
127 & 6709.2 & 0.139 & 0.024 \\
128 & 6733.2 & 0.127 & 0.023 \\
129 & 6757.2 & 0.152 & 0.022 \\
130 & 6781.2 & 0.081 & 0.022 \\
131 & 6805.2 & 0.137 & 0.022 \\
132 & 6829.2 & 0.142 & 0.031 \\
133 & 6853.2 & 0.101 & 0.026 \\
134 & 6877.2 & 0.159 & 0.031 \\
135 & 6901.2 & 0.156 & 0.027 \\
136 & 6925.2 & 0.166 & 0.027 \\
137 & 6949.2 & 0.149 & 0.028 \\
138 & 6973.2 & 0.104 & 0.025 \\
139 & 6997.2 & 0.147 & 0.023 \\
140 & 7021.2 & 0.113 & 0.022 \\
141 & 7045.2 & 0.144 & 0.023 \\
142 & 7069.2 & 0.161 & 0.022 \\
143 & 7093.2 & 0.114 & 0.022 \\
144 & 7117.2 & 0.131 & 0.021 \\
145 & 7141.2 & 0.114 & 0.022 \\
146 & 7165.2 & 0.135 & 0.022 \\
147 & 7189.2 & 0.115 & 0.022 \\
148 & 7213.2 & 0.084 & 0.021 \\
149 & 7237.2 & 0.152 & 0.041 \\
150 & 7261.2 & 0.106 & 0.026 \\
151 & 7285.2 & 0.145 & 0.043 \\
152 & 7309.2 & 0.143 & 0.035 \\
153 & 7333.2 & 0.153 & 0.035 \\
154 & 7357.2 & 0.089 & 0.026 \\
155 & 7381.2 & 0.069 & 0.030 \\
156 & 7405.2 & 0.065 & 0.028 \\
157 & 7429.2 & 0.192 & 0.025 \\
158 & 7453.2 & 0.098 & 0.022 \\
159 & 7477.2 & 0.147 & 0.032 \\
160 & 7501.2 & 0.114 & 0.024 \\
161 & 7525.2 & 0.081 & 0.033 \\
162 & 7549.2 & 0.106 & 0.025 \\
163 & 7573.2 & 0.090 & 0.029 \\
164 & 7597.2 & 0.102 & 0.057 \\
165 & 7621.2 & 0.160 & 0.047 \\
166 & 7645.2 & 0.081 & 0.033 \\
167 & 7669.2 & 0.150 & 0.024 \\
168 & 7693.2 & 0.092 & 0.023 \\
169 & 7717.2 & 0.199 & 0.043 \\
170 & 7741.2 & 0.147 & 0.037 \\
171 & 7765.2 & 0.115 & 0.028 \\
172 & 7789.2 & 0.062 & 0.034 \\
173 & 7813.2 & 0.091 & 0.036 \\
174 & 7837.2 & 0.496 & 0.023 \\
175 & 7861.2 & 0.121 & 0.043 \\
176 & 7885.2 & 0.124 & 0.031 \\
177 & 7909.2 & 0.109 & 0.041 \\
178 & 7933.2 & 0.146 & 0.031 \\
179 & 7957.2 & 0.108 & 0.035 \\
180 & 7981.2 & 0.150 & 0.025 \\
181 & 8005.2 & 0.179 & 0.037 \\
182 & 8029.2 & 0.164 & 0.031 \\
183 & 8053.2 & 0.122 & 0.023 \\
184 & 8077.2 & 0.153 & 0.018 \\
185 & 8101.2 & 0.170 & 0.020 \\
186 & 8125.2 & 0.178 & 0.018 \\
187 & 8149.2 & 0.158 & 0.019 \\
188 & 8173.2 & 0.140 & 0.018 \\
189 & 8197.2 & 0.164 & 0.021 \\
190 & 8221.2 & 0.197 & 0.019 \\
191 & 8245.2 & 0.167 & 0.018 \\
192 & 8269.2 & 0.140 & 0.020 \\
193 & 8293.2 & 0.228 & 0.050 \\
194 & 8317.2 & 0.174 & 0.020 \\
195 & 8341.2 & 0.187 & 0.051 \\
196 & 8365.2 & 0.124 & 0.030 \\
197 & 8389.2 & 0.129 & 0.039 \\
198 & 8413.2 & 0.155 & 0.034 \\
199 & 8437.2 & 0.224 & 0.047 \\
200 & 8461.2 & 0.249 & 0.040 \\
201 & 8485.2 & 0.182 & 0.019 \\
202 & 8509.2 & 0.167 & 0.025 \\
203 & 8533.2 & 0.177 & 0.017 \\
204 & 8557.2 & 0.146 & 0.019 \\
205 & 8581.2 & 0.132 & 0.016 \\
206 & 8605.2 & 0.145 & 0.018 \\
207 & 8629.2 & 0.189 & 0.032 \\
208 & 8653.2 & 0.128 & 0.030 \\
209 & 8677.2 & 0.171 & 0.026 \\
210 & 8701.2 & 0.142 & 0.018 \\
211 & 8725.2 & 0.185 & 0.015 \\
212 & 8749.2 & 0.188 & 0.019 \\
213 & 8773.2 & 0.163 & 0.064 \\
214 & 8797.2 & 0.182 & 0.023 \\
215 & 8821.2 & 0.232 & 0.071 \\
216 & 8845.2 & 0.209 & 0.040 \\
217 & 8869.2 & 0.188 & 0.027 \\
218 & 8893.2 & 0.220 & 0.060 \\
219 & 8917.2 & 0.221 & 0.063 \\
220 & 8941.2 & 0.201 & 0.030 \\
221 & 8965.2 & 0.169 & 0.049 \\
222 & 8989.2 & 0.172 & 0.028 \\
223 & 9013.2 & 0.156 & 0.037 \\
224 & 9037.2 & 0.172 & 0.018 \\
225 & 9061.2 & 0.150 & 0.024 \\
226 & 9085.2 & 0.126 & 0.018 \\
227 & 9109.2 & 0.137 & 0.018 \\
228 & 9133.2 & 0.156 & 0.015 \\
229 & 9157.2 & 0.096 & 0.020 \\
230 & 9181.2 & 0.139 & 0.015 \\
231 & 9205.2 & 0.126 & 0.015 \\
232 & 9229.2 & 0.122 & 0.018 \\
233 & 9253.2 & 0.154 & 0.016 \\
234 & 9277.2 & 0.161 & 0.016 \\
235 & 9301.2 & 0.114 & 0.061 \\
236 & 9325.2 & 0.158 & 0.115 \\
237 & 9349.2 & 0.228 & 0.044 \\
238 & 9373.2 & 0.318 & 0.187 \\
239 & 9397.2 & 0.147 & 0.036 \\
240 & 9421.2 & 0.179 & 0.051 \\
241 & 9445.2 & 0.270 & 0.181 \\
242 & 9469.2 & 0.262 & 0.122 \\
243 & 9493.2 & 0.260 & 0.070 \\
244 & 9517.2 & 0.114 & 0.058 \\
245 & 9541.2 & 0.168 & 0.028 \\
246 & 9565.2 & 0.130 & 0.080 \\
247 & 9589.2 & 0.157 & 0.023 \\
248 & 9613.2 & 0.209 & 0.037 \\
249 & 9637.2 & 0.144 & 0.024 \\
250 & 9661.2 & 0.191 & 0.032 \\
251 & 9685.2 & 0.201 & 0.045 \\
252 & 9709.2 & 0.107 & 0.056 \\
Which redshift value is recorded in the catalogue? 1.102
